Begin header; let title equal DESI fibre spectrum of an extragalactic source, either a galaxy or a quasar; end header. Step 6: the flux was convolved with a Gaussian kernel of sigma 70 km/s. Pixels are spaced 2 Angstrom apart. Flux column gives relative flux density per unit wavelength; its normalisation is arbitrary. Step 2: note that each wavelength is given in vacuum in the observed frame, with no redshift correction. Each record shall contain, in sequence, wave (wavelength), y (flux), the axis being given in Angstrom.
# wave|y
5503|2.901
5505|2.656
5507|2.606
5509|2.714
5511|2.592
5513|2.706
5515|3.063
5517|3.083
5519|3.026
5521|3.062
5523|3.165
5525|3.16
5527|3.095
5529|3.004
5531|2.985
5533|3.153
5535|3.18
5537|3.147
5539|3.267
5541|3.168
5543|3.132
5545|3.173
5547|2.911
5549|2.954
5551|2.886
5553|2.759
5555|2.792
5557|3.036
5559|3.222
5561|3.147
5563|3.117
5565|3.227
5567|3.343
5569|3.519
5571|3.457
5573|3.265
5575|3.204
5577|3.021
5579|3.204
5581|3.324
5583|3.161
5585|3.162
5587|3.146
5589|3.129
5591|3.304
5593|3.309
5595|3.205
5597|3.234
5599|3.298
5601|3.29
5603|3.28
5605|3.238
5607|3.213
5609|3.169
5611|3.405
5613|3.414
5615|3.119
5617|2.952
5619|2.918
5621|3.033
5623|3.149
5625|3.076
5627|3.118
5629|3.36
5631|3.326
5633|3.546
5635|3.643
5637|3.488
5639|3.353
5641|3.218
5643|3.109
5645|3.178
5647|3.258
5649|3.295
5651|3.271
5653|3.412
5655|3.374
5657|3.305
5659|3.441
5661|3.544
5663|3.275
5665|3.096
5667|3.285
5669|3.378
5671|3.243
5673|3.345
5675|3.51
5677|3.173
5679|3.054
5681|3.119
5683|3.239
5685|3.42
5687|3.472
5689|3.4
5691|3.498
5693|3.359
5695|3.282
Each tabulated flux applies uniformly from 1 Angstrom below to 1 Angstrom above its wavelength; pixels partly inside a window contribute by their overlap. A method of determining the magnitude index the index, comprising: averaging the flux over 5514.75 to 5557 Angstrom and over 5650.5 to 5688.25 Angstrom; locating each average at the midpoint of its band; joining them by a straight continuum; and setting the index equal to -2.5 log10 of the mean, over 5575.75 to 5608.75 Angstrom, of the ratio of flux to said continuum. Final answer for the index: -0.02 mag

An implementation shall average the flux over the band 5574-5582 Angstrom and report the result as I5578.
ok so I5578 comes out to 3.19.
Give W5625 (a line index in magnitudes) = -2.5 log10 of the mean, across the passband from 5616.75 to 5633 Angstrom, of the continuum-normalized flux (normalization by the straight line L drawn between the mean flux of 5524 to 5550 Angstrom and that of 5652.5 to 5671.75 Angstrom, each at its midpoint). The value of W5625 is 0.04 mag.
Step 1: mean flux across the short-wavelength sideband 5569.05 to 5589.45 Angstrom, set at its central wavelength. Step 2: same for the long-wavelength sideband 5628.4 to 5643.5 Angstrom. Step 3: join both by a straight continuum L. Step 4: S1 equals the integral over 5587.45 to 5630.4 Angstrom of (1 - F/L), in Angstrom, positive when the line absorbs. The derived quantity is 1.4 Angstrom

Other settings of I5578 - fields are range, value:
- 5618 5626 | 3.04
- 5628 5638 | 3.47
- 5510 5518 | 2.86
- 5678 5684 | 3.14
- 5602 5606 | 3.26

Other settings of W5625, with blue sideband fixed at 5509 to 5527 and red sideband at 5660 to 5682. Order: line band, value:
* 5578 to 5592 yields -0.03 mag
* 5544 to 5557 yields 0.04 mag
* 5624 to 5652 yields -0.03 mag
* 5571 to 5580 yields -0.04 mag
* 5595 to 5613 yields -0.04 mag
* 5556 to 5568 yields -0.04 mag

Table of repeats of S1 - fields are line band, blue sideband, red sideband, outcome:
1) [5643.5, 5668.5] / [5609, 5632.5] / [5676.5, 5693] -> -0.47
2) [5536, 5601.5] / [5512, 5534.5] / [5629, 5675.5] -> -0.29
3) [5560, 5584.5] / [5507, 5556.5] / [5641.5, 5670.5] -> -1.19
